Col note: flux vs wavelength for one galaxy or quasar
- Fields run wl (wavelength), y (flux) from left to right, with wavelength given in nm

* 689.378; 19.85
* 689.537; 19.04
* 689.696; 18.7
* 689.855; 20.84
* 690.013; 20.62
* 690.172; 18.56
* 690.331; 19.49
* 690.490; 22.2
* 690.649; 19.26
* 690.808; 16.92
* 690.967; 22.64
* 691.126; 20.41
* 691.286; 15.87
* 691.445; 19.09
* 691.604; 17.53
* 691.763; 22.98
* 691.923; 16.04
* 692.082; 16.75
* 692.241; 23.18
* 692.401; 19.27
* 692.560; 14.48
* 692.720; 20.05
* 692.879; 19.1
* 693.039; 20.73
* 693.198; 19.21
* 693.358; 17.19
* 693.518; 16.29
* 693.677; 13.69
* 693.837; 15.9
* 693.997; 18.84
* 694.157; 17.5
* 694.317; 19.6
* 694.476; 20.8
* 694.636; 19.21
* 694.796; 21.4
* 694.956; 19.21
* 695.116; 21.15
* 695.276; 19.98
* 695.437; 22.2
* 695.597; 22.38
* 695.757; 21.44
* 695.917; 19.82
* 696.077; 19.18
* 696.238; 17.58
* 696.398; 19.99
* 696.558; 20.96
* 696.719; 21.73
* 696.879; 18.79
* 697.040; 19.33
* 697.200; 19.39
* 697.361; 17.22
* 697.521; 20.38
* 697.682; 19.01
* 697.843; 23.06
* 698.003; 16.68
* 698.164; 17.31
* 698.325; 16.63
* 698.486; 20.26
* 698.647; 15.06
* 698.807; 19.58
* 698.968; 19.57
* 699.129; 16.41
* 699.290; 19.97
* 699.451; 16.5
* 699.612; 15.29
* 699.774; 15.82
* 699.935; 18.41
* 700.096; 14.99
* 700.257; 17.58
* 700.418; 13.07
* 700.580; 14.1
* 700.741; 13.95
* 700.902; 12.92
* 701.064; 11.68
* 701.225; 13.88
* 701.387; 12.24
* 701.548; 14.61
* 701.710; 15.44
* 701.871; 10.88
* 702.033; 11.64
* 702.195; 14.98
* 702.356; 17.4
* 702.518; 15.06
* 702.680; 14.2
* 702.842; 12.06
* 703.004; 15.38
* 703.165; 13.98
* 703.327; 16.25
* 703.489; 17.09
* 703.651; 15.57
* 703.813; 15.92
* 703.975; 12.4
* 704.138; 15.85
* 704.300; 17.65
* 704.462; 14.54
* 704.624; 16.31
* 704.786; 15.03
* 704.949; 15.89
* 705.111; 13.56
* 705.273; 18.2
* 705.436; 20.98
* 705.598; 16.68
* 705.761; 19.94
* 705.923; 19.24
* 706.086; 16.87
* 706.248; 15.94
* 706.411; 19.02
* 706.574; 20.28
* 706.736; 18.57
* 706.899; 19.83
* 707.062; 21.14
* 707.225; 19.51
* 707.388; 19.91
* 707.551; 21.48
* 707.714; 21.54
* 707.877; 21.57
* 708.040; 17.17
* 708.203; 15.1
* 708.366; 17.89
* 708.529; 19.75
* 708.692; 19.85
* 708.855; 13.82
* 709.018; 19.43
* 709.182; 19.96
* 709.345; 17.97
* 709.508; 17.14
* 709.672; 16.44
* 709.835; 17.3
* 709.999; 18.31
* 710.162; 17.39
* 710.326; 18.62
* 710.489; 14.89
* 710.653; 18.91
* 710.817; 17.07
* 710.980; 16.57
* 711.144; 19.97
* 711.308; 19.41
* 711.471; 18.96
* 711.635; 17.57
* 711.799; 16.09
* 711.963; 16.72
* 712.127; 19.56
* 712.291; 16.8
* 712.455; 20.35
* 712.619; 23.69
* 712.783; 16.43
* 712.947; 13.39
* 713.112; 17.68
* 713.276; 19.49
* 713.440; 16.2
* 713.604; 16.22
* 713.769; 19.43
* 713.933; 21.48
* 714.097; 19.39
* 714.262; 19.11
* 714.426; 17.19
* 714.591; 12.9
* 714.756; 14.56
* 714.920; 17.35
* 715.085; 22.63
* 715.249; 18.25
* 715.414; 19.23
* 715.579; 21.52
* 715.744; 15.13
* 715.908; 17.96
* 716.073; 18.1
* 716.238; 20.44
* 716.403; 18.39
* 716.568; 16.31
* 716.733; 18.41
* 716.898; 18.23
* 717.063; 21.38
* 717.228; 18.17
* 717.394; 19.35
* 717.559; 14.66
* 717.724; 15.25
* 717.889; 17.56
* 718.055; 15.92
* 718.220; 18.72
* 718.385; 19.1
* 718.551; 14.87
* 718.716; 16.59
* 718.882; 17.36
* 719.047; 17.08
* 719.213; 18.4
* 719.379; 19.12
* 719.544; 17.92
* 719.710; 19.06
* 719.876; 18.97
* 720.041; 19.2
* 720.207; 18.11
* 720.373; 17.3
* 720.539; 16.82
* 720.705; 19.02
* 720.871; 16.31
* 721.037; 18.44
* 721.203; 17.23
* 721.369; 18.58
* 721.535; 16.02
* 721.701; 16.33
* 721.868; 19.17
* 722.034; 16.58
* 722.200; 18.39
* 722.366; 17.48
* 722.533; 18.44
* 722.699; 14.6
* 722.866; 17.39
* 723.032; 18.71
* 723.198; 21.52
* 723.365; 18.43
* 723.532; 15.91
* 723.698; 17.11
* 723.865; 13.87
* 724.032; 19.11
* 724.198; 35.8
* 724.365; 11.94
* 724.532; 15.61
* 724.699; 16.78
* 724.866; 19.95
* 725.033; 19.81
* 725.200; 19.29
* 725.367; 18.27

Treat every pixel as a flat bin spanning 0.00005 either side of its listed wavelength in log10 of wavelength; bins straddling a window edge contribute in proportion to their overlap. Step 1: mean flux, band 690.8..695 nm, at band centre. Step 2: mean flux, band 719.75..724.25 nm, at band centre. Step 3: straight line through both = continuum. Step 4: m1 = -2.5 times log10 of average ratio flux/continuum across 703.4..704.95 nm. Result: 0.18 mag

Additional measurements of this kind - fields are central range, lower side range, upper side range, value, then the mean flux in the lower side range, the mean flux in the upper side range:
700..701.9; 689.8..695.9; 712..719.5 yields 0.329 mag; 19.3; 18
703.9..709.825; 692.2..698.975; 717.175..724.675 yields 0.035 mag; 19.1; 17.8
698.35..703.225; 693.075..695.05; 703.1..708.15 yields 0.177 mag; 18.3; 17.7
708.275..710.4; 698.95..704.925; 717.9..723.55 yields -0.118 mag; 15.1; 17.8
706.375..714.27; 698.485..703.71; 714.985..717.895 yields -0.081 mag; 15.3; 18.4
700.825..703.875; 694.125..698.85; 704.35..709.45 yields 0.302 mag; 19.6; 18.3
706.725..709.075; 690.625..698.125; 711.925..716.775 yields -0.036 mag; 19.2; 18.2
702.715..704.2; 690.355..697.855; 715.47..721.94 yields 0.249 mag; 19.3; 17.9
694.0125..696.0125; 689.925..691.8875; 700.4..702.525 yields -0.179 mag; 19.6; 13.7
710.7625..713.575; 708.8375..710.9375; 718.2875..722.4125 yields -0.022 mag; 17.6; 17.7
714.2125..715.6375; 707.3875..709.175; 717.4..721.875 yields 0.005 mag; 18.9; 17.5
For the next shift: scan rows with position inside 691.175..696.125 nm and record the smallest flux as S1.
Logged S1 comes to 13.69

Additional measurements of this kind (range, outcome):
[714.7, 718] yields 14.56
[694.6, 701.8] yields 11.68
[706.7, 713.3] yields 13.39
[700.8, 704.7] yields 10.88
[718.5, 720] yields 14.87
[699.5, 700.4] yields 14.99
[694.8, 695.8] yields 19.21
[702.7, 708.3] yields 12.06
